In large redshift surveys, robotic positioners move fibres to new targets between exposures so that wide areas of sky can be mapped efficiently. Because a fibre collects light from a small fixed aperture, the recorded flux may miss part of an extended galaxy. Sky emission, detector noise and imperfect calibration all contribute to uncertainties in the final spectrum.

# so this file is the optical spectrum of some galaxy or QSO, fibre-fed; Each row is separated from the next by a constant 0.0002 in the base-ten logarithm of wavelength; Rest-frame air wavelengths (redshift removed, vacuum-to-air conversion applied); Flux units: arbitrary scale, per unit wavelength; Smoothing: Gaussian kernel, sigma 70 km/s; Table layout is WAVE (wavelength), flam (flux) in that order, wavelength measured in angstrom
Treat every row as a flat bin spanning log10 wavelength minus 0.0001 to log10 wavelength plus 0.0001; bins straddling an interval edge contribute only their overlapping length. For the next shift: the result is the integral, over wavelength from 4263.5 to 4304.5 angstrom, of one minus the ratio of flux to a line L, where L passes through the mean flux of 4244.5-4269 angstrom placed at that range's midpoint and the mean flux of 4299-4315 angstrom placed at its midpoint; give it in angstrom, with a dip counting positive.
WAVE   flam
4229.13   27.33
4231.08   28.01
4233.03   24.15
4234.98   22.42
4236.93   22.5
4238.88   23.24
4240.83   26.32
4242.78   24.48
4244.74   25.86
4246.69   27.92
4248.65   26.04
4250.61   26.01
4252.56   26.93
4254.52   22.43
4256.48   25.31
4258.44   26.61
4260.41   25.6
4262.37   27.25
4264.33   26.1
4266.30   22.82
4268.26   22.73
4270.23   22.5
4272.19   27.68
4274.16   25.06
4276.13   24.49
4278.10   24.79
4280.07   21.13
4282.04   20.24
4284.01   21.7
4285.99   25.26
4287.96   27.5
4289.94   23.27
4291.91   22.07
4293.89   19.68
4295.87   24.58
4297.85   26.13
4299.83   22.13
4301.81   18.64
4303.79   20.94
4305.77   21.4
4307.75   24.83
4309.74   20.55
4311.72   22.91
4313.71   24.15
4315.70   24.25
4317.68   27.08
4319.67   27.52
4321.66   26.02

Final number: 0.5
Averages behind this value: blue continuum 25.5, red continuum 22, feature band 23.3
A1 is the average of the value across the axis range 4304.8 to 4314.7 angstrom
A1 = 22.8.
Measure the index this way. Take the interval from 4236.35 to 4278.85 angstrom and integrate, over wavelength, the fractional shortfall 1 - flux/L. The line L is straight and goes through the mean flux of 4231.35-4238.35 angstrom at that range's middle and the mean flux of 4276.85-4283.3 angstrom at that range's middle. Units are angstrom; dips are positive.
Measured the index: -4.30 angstrom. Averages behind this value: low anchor 23.5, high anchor 22.2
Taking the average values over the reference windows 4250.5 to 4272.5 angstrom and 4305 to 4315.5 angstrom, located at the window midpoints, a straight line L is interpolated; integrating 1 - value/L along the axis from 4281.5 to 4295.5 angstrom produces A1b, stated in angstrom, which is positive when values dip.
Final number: 0.5 angstrom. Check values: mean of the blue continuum 25.1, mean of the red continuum 22.9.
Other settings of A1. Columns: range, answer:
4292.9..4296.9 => 22.1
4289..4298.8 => 23.1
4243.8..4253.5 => 26.6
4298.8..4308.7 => 21.6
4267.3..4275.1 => 24.5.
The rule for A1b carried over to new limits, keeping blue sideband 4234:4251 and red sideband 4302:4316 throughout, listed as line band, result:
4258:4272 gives -0.5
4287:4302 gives -0.2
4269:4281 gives -0.3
